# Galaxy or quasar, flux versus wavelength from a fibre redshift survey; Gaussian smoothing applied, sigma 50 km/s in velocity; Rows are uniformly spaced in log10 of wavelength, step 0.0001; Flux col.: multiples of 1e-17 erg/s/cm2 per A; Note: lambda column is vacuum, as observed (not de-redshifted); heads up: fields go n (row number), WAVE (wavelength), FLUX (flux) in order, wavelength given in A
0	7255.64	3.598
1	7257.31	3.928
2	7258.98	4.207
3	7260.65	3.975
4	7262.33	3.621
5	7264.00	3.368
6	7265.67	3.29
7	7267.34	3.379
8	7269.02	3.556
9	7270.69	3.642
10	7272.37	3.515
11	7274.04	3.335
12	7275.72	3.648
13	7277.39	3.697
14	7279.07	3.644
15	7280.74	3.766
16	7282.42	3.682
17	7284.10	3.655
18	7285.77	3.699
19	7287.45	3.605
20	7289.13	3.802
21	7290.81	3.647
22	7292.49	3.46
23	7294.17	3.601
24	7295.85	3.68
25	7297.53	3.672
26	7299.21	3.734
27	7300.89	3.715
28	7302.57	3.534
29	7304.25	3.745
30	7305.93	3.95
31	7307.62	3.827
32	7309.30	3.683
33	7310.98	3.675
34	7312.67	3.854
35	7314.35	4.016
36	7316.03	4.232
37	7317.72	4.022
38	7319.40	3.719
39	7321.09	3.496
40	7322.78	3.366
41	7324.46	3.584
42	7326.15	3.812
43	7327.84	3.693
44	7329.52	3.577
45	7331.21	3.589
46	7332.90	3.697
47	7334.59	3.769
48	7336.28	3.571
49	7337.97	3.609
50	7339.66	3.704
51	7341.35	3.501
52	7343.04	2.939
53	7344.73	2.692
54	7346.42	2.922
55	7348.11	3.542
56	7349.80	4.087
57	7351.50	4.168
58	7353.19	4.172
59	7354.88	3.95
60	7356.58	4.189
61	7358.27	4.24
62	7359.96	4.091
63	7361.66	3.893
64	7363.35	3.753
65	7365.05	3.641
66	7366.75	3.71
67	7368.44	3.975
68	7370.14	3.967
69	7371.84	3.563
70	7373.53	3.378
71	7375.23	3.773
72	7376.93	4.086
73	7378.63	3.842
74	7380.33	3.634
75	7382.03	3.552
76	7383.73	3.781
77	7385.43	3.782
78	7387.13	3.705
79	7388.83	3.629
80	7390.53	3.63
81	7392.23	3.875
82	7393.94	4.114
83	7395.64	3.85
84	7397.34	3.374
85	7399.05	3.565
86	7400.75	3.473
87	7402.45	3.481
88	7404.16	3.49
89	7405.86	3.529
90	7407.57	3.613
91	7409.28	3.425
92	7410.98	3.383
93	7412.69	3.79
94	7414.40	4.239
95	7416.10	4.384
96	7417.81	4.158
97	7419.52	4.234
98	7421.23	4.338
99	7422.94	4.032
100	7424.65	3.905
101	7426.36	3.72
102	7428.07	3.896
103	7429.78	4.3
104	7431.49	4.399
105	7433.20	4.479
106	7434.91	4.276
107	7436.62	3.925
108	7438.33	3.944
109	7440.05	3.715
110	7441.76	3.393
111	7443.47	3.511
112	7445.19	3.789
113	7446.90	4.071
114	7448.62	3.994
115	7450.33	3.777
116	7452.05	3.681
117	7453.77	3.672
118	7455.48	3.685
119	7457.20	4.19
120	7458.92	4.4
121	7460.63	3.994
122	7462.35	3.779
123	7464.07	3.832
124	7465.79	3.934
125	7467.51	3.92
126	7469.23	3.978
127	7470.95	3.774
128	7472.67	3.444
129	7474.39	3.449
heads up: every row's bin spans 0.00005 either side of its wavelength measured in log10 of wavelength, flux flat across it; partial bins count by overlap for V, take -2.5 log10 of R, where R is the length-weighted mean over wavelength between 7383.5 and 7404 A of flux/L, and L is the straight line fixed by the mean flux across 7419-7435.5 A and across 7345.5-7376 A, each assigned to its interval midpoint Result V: 0.09 mag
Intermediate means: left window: 3.83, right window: 4.15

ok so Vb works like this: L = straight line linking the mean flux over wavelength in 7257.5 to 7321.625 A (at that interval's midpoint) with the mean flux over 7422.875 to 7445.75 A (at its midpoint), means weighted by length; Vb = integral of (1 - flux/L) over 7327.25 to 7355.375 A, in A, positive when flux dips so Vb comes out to 1.4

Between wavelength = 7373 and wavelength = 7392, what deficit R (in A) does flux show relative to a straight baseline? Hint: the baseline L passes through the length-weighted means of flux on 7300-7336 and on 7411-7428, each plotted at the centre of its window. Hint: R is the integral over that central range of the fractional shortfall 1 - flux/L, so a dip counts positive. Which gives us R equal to 1.0 A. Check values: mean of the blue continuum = 3.74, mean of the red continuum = 4.04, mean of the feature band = 3.72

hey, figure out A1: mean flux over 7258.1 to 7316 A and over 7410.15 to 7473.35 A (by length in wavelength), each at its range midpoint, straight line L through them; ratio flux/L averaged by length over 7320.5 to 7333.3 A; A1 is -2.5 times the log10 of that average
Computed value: 0.04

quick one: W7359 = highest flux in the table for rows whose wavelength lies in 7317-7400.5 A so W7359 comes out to 4.24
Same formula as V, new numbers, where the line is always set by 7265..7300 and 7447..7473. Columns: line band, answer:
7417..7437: -0.08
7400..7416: 0.05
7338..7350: 0.12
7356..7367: -0.06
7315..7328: -0.02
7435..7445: 0.03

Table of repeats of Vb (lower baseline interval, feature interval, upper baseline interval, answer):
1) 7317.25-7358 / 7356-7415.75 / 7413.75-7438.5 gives 2.6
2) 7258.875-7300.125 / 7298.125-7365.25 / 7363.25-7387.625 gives -0.7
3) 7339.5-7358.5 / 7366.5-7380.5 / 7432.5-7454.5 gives -0.3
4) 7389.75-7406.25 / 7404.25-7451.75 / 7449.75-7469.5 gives -2.0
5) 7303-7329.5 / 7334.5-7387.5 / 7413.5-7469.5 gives 1.7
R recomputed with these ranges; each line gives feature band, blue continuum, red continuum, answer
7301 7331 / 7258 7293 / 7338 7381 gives -0.5 A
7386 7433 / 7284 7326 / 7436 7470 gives -0.3 A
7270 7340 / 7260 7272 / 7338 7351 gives -4.7 A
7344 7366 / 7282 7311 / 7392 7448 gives -0.2 A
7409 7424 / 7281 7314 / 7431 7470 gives -0.6 A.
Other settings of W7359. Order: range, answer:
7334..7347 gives 3.769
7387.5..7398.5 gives 4.114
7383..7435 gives 4.479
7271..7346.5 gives 4.232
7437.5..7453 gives 4.071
